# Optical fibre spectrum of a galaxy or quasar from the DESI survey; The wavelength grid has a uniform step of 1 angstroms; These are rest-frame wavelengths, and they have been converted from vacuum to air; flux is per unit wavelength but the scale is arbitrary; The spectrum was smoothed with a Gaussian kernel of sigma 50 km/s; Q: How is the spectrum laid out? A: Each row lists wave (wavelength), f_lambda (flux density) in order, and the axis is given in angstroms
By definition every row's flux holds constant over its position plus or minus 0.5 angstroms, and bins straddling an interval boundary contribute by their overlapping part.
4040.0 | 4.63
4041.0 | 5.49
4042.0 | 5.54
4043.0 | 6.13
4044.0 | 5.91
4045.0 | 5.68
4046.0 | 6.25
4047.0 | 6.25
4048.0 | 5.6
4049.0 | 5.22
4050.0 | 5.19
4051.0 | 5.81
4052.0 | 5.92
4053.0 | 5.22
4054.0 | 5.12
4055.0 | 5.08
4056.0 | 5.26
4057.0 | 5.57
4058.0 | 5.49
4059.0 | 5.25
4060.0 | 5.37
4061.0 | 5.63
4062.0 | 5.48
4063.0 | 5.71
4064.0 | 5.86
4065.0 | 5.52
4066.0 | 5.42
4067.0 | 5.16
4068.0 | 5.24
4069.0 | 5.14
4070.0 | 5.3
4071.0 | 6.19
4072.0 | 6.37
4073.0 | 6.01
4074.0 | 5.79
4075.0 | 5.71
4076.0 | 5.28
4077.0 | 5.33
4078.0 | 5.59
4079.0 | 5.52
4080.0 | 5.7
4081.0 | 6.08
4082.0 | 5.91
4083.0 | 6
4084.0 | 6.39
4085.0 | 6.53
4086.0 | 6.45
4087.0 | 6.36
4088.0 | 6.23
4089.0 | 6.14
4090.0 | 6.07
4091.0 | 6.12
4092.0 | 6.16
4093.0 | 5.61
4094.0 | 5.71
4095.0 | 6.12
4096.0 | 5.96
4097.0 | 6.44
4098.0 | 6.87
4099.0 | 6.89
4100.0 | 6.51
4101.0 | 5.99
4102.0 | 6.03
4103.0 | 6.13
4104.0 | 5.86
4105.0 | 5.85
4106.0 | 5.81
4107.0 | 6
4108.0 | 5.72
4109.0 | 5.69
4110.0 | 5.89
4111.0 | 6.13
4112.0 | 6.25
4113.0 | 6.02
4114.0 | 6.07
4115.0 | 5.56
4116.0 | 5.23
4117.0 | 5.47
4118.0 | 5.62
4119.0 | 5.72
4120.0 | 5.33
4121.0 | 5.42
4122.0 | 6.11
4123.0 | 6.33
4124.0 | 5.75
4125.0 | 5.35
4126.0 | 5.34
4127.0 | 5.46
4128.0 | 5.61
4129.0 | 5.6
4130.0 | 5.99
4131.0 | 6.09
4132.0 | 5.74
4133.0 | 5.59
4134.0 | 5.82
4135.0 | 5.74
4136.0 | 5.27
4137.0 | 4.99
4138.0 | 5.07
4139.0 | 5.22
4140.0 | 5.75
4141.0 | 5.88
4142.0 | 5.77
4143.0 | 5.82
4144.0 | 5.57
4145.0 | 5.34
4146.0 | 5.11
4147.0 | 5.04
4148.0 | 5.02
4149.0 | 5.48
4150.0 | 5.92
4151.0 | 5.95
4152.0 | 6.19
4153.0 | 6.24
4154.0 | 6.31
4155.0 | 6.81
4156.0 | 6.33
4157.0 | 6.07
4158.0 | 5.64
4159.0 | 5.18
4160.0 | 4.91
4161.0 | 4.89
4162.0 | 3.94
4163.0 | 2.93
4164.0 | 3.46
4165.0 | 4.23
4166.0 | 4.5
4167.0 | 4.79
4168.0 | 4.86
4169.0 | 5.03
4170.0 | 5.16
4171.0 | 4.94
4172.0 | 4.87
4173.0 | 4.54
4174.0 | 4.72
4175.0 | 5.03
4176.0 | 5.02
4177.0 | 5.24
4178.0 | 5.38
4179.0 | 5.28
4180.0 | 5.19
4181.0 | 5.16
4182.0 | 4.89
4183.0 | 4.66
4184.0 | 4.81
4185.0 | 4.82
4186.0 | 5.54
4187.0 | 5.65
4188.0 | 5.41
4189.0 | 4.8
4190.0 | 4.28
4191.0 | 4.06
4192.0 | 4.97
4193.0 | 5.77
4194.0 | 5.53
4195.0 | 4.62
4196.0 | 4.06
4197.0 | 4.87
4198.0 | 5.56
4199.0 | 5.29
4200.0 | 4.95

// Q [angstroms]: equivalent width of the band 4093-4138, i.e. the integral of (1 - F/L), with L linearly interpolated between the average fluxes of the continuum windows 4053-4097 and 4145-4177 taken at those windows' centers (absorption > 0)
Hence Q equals -3.1 angstroms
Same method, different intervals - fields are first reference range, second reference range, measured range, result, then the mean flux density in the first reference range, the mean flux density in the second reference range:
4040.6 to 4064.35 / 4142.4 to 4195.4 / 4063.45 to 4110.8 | -4.20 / 5.58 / 5.13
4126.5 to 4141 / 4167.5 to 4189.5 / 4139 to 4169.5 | 0.25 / 5.58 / 5.05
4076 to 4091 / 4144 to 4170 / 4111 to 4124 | -0.32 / 6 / 5.21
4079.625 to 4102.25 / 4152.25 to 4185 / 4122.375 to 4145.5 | -0.27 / 6.19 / 5.04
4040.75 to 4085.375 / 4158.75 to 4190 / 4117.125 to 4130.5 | -1.19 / 5.65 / 4.82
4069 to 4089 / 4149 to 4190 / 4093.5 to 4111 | -1.14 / 5.92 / 5.13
